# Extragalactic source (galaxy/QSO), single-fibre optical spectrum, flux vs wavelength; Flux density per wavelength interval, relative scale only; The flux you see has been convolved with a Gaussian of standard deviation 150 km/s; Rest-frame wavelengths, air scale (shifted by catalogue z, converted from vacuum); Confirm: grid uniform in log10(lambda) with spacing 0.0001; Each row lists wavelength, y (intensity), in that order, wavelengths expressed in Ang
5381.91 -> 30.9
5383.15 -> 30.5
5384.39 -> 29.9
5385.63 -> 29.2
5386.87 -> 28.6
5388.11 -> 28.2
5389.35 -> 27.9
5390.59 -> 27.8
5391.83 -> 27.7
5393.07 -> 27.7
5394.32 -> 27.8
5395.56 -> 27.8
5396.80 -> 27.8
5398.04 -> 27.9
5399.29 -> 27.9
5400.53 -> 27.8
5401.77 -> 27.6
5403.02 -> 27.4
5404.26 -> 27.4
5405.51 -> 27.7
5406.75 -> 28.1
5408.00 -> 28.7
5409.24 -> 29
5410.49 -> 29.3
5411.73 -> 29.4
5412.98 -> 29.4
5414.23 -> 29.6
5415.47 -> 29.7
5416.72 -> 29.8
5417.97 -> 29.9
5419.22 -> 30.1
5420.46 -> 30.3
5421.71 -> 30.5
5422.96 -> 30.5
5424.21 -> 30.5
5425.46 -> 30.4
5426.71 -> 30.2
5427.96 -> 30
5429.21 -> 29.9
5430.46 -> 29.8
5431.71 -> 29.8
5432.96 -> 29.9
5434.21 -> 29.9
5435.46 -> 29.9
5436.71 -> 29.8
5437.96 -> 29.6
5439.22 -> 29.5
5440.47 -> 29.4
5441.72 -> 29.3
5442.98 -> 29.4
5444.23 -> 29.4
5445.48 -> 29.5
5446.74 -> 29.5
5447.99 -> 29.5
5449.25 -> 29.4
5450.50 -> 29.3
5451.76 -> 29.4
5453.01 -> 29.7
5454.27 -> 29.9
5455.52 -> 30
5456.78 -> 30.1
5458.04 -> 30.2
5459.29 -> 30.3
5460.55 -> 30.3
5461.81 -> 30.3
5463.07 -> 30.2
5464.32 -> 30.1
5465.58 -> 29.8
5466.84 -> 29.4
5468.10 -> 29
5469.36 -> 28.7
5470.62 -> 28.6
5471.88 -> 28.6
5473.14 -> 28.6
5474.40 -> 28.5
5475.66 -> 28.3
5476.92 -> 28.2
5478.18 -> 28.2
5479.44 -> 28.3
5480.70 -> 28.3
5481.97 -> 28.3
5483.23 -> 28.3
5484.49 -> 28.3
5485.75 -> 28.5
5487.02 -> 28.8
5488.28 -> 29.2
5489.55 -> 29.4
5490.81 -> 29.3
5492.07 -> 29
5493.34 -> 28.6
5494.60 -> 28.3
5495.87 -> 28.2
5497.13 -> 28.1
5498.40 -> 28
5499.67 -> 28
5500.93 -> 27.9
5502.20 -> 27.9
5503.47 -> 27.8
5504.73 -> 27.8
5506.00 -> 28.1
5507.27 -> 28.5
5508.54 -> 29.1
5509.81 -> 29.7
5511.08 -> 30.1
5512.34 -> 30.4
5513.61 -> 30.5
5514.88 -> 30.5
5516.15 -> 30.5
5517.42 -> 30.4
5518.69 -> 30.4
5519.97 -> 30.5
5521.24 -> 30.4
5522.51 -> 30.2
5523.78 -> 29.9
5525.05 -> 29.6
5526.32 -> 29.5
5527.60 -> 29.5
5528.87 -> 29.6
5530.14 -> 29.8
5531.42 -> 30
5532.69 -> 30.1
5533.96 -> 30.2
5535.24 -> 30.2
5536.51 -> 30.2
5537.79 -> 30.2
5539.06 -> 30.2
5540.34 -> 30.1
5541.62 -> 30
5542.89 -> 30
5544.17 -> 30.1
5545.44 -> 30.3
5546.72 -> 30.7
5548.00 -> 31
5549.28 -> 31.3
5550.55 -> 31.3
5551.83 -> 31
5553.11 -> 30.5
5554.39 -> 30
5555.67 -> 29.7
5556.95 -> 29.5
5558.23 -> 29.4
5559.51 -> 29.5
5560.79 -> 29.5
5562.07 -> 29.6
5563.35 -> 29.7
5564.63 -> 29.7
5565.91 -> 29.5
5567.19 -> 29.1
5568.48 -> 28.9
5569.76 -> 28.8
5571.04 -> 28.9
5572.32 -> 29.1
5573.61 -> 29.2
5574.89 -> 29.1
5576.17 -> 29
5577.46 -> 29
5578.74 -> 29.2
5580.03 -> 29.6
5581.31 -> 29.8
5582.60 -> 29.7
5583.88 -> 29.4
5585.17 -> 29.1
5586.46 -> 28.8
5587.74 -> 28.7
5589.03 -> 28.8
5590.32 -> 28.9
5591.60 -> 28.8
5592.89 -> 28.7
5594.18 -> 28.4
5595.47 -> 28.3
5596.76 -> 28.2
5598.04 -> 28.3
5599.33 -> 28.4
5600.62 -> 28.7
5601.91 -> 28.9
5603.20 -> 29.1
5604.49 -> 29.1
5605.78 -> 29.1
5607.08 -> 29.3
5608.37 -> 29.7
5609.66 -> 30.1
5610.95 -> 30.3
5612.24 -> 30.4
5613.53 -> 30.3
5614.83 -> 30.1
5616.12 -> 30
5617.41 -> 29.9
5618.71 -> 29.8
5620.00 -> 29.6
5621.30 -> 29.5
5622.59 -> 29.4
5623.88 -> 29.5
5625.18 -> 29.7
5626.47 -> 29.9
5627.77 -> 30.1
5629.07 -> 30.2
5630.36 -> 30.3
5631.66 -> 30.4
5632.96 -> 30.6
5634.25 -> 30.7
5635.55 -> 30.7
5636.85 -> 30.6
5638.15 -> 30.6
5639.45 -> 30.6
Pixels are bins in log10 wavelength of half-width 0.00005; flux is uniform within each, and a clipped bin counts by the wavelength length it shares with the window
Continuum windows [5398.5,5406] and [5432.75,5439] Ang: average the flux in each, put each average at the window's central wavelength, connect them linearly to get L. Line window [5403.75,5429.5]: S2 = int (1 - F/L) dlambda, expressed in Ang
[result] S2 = -0.9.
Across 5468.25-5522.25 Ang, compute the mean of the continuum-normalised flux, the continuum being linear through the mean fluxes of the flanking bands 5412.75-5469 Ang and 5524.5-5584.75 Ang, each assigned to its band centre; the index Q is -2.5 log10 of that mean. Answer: 0.03 mag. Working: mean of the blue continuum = 29.8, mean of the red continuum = 29.8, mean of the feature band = 28.9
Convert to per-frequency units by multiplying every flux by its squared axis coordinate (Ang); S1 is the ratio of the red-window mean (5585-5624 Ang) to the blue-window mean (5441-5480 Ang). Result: 1.05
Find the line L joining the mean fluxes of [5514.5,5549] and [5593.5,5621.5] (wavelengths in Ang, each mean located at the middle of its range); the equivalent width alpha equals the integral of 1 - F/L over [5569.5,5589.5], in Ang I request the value 0.33 Ang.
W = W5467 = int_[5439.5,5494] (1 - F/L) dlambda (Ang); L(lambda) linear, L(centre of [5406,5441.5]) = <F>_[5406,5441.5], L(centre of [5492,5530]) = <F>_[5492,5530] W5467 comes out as 0.56 Ang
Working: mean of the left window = 29.7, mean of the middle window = 29.2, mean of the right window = 29.2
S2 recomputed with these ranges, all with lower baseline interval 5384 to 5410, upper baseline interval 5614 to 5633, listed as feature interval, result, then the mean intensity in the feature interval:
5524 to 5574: -1.0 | 29.9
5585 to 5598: 0.4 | 28.6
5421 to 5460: -1.9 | 29.8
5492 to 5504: 0.3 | 28.1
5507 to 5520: -0.5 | 30.1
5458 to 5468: -0.5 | 30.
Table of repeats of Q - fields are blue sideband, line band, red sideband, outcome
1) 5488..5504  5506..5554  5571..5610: -0.056 mag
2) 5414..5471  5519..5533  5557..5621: -0.016 mag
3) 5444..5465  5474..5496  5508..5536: 0.051 mag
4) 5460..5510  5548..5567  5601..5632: -0.027 mag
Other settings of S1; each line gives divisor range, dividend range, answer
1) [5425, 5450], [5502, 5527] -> 1.03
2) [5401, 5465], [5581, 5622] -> 1.05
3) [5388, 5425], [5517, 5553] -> 1.10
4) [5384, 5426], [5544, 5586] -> 1.09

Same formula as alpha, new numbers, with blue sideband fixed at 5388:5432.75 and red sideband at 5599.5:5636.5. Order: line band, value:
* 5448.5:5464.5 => -0.4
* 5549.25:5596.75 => 0.4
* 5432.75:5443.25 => -0.2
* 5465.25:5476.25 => 0.1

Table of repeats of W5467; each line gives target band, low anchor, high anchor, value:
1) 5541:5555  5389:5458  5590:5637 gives -0.54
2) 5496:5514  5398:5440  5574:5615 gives 0.36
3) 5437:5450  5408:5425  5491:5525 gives 0.08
